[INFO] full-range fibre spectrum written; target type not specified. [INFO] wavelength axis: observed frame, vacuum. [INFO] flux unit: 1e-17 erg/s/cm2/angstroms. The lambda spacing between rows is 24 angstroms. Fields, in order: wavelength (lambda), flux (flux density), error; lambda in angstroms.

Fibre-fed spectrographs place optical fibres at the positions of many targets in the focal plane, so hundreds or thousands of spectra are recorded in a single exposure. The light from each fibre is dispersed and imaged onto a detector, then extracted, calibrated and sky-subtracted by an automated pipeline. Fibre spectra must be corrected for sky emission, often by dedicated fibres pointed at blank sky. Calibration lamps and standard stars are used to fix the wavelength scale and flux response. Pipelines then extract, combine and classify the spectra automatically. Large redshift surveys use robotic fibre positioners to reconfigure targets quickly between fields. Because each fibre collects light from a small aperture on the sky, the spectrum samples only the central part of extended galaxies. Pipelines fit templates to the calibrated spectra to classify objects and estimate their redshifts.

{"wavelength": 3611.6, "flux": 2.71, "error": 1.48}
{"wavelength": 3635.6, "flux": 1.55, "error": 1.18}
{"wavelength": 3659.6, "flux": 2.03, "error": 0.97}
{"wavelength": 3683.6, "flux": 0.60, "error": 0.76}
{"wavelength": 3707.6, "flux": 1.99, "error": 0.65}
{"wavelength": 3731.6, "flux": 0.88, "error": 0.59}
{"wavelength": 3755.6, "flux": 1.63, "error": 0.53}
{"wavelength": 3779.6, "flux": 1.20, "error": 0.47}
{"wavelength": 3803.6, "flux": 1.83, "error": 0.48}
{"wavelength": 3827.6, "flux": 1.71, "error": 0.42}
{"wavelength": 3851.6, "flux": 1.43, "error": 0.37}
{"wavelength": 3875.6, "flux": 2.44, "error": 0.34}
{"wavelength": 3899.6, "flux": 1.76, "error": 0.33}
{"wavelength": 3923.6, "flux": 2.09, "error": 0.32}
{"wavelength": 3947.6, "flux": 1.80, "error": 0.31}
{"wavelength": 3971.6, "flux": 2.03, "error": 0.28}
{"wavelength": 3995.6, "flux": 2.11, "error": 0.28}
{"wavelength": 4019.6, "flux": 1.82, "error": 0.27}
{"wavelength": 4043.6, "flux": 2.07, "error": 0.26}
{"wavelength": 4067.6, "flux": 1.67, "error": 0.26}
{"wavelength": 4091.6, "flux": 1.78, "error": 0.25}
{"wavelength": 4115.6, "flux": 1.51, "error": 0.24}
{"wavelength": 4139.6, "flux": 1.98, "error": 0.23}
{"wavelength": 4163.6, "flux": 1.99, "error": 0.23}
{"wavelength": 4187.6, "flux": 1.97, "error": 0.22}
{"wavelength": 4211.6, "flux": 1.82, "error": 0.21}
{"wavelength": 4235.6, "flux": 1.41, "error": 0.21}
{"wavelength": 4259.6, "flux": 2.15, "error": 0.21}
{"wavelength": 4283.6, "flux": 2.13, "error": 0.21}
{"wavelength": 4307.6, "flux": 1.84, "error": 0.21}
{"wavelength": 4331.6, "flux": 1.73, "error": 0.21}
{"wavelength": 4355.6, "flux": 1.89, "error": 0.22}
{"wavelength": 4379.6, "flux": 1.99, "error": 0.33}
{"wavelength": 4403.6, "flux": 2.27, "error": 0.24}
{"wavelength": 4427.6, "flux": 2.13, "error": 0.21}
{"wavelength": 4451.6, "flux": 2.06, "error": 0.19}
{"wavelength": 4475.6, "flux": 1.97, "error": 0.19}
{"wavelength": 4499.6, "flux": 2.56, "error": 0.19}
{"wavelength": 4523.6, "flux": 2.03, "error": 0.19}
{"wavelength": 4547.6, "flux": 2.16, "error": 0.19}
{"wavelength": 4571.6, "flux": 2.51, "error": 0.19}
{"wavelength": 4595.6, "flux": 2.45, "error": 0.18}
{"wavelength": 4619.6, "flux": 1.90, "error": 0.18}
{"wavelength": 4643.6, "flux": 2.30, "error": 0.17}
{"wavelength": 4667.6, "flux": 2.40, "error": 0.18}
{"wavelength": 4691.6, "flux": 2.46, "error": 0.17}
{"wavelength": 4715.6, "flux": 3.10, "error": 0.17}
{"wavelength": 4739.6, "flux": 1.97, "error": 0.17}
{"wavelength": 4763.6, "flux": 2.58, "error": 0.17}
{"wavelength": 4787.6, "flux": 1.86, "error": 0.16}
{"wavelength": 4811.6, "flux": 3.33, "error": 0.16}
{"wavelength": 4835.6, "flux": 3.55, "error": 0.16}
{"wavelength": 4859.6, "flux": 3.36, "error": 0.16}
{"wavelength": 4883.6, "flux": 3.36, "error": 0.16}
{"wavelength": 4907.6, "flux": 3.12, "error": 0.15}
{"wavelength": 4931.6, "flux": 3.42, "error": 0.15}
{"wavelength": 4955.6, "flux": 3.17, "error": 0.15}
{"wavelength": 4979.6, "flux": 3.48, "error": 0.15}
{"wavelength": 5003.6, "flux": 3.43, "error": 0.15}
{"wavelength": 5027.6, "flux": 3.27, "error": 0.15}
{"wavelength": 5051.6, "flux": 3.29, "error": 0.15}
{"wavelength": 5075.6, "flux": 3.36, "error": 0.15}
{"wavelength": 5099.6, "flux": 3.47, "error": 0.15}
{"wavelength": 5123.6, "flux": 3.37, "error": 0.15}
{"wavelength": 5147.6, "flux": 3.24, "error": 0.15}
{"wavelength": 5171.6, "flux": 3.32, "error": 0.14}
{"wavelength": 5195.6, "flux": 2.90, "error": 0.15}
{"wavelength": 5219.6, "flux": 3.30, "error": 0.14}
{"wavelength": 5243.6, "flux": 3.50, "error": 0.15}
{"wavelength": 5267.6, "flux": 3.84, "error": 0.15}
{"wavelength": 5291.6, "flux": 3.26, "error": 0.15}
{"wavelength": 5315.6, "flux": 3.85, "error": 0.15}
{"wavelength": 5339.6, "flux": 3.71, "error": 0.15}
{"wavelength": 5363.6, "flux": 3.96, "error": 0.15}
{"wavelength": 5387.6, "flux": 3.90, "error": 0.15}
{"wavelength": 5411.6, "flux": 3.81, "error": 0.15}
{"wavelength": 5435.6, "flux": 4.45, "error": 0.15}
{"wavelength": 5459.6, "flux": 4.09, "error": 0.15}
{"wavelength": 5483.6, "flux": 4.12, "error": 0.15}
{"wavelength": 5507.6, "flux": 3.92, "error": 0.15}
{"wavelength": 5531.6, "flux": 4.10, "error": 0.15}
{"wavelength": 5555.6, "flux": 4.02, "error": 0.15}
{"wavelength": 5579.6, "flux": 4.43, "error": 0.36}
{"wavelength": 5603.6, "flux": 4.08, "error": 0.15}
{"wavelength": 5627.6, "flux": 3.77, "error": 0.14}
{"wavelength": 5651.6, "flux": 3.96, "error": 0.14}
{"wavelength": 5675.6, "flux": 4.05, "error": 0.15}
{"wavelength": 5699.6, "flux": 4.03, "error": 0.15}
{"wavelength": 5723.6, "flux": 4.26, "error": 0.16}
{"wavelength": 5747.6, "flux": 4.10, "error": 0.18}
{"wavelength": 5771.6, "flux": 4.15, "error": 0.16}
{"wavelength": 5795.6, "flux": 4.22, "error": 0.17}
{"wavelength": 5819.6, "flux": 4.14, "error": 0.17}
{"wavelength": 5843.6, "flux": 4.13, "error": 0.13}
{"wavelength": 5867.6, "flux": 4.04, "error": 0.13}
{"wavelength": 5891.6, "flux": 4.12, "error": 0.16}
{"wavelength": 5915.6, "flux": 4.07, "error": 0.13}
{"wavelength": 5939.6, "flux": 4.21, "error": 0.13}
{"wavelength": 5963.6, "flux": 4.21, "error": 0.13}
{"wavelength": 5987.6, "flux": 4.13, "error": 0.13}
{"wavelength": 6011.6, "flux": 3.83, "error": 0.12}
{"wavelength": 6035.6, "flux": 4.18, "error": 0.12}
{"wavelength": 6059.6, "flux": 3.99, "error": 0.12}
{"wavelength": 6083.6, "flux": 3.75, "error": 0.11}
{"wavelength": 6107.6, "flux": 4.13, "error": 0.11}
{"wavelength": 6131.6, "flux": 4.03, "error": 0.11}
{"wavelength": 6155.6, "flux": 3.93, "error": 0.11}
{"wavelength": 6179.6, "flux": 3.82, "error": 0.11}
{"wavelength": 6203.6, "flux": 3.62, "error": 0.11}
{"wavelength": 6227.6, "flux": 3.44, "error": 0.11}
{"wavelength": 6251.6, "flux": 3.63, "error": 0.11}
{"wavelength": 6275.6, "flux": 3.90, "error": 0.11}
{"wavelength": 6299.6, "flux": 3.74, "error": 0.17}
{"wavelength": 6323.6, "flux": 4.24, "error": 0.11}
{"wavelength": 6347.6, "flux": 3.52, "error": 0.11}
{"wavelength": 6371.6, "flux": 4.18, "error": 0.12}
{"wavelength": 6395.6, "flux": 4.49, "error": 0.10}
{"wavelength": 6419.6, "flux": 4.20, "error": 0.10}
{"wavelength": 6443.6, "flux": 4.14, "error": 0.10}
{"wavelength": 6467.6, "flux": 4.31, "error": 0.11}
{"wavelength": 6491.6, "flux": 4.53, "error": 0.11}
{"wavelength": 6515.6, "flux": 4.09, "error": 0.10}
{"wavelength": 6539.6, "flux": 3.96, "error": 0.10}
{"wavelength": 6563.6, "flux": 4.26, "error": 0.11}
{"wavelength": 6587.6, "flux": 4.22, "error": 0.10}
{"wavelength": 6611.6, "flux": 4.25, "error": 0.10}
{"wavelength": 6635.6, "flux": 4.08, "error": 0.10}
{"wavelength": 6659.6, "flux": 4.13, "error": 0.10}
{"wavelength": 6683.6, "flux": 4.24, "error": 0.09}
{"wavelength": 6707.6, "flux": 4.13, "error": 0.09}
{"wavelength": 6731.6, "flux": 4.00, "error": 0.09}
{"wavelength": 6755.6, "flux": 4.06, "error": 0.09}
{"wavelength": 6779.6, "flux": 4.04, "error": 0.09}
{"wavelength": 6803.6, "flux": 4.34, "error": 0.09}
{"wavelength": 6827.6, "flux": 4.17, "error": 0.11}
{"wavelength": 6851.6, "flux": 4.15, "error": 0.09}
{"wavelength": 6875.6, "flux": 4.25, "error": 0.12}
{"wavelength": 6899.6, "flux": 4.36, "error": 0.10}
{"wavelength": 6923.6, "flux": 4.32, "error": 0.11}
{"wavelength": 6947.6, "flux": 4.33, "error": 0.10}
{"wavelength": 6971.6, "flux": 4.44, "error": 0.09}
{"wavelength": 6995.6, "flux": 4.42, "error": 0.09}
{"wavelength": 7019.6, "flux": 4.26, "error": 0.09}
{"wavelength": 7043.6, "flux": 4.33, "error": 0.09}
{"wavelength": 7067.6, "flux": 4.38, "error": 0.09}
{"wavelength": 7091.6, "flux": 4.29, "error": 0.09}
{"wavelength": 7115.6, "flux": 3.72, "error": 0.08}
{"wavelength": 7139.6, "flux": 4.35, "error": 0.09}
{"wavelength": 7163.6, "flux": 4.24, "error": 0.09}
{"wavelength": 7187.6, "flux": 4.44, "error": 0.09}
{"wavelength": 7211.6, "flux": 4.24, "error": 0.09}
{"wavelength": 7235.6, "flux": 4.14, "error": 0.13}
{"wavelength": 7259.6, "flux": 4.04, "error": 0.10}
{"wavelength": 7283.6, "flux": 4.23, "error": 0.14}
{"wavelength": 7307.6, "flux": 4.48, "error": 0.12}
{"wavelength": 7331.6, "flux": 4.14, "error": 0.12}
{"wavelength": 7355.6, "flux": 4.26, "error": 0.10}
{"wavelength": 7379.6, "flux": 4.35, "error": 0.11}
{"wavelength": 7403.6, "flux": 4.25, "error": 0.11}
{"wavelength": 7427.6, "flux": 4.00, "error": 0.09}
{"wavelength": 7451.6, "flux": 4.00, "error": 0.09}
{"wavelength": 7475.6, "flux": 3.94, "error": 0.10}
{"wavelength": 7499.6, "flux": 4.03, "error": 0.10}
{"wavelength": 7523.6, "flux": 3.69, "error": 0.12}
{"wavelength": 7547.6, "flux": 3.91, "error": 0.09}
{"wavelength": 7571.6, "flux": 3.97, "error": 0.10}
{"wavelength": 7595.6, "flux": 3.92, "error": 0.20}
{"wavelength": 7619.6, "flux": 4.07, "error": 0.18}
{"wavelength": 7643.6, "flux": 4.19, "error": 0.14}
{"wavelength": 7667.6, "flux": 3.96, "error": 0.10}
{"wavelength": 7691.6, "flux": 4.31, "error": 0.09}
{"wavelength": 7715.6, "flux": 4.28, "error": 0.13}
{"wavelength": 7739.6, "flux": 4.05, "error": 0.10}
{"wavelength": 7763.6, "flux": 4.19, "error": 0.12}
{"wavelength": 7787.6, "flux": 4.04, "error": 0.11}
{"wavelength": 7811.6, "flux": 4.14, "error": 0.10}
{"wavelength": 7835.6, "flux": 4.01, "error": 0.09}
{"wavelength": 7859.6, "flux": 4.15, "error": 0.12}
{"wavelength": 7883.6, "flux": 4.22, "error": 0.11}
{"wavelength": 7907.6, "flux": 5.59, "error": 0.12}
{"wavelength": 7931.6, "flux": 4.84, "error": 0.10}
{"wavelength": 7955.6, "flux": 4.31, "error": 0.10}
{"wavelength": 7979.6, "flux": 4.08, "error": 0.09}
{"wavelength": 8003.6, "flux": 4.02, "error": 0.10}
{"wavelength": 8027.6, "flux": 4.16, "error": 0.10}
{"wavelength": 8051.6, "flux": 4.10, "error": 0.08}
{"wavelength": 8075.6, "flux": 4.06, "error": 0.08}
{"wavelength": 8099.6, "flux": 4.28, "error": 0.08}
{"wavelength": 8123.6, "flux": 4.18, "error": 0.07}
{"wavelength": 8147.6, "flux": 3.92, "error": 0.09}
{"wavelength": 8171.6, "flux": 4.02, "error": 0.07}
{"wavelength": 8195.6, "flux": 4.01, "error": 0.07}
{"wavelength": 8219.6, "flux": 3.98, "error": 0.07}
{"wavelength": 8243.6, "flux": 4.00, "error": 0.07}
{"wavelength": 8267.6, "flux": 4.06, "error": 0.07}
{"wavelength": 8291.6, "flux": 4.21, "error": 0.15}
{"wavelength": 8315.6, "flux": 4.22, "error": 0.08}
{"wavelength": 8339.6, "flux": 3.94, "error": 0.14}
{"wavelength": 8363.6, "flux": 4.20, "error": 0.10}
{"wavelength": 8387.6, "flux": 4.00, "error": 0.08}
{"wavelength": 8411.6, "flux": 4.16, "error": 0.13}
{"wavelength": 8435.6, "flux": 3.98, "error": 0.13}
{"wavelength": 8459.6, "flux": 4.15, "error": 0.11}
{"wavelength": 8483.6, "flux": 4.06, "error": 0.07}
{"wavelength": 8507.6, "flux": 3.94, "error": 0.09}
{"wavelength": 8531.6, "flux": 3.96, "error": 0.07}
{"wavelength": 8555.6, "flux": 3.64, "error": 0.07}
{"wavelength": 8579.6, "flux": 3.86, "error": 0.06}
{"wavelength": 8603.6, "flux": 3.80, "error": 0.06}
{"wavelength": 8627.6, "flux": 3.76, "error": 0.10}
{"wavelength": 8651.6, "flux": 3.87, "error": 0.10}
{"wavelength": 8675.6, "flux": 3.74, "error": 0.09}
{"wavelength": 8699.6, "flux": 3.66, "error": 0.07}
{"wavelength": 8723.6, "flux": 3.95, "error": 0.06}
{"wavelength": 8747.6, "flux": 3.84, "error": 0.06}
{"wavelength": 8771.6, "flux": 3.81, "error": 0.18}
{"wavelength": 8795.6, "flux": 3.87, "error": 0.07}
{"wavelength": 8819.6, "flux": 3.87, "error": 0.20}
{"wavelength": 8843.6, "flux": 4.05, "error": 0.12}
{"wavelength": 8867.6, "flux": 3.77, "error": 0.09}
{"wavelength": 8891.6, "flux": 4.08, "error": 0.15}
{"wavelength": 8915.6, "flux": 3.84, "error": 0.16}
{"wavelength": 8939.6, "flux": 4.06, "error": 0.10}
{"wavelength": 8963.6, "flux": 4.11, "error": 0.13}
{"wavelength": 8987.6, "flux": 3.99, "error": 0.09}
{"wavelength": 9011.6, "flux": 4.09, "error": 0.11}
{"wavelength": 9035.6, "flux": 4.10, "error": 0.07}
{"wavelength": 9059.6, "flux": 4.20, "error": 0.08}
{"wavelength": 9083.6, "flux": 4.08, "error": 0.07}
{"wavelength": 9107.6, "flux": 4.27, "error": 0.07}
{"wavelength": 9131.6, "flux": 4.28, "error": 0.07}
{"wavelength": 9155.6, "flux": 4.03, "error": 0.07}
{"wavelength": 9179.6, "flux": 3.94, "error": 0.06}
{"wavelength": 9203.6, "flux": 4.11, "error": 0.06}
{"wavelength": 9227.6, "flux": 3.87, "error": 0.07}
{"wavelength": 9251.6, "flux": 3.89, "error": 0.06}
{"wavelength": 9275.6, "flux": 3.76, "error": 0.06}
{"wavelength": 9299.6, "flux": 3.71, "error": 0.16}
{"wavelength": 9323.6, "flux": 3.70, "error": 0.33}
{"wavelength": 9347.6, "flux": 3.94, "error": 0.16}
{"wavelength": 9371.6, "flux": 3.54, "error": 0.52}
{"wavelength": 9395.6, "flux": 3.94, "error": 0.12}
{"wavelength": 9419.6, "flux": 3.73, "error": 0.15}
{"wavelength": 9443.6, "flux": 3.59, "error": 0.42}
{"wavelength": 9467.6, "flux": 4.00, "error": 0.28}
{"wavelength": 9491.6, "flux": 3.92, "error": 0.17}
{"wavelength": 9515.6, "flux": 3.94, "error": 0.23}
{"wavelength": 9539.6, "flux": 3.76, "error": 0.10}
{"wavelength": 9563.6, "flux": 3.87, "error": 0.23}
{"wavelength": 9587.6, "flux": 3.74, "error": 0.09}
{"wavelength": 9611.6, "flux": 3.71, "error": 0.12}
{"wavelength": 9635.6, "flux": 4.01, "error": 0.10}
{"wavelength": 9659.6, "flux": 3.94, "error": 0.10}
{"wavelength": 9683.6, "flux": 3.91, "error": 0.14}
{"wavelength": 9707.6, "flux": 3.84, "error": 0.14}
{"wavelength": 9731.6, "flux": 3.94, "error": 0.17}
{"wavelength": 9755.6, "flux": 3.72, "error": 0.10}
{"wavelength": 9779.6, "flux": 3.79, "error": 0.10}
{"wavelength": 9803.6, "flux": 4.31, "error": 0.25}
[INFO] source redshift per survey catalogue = 0.206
